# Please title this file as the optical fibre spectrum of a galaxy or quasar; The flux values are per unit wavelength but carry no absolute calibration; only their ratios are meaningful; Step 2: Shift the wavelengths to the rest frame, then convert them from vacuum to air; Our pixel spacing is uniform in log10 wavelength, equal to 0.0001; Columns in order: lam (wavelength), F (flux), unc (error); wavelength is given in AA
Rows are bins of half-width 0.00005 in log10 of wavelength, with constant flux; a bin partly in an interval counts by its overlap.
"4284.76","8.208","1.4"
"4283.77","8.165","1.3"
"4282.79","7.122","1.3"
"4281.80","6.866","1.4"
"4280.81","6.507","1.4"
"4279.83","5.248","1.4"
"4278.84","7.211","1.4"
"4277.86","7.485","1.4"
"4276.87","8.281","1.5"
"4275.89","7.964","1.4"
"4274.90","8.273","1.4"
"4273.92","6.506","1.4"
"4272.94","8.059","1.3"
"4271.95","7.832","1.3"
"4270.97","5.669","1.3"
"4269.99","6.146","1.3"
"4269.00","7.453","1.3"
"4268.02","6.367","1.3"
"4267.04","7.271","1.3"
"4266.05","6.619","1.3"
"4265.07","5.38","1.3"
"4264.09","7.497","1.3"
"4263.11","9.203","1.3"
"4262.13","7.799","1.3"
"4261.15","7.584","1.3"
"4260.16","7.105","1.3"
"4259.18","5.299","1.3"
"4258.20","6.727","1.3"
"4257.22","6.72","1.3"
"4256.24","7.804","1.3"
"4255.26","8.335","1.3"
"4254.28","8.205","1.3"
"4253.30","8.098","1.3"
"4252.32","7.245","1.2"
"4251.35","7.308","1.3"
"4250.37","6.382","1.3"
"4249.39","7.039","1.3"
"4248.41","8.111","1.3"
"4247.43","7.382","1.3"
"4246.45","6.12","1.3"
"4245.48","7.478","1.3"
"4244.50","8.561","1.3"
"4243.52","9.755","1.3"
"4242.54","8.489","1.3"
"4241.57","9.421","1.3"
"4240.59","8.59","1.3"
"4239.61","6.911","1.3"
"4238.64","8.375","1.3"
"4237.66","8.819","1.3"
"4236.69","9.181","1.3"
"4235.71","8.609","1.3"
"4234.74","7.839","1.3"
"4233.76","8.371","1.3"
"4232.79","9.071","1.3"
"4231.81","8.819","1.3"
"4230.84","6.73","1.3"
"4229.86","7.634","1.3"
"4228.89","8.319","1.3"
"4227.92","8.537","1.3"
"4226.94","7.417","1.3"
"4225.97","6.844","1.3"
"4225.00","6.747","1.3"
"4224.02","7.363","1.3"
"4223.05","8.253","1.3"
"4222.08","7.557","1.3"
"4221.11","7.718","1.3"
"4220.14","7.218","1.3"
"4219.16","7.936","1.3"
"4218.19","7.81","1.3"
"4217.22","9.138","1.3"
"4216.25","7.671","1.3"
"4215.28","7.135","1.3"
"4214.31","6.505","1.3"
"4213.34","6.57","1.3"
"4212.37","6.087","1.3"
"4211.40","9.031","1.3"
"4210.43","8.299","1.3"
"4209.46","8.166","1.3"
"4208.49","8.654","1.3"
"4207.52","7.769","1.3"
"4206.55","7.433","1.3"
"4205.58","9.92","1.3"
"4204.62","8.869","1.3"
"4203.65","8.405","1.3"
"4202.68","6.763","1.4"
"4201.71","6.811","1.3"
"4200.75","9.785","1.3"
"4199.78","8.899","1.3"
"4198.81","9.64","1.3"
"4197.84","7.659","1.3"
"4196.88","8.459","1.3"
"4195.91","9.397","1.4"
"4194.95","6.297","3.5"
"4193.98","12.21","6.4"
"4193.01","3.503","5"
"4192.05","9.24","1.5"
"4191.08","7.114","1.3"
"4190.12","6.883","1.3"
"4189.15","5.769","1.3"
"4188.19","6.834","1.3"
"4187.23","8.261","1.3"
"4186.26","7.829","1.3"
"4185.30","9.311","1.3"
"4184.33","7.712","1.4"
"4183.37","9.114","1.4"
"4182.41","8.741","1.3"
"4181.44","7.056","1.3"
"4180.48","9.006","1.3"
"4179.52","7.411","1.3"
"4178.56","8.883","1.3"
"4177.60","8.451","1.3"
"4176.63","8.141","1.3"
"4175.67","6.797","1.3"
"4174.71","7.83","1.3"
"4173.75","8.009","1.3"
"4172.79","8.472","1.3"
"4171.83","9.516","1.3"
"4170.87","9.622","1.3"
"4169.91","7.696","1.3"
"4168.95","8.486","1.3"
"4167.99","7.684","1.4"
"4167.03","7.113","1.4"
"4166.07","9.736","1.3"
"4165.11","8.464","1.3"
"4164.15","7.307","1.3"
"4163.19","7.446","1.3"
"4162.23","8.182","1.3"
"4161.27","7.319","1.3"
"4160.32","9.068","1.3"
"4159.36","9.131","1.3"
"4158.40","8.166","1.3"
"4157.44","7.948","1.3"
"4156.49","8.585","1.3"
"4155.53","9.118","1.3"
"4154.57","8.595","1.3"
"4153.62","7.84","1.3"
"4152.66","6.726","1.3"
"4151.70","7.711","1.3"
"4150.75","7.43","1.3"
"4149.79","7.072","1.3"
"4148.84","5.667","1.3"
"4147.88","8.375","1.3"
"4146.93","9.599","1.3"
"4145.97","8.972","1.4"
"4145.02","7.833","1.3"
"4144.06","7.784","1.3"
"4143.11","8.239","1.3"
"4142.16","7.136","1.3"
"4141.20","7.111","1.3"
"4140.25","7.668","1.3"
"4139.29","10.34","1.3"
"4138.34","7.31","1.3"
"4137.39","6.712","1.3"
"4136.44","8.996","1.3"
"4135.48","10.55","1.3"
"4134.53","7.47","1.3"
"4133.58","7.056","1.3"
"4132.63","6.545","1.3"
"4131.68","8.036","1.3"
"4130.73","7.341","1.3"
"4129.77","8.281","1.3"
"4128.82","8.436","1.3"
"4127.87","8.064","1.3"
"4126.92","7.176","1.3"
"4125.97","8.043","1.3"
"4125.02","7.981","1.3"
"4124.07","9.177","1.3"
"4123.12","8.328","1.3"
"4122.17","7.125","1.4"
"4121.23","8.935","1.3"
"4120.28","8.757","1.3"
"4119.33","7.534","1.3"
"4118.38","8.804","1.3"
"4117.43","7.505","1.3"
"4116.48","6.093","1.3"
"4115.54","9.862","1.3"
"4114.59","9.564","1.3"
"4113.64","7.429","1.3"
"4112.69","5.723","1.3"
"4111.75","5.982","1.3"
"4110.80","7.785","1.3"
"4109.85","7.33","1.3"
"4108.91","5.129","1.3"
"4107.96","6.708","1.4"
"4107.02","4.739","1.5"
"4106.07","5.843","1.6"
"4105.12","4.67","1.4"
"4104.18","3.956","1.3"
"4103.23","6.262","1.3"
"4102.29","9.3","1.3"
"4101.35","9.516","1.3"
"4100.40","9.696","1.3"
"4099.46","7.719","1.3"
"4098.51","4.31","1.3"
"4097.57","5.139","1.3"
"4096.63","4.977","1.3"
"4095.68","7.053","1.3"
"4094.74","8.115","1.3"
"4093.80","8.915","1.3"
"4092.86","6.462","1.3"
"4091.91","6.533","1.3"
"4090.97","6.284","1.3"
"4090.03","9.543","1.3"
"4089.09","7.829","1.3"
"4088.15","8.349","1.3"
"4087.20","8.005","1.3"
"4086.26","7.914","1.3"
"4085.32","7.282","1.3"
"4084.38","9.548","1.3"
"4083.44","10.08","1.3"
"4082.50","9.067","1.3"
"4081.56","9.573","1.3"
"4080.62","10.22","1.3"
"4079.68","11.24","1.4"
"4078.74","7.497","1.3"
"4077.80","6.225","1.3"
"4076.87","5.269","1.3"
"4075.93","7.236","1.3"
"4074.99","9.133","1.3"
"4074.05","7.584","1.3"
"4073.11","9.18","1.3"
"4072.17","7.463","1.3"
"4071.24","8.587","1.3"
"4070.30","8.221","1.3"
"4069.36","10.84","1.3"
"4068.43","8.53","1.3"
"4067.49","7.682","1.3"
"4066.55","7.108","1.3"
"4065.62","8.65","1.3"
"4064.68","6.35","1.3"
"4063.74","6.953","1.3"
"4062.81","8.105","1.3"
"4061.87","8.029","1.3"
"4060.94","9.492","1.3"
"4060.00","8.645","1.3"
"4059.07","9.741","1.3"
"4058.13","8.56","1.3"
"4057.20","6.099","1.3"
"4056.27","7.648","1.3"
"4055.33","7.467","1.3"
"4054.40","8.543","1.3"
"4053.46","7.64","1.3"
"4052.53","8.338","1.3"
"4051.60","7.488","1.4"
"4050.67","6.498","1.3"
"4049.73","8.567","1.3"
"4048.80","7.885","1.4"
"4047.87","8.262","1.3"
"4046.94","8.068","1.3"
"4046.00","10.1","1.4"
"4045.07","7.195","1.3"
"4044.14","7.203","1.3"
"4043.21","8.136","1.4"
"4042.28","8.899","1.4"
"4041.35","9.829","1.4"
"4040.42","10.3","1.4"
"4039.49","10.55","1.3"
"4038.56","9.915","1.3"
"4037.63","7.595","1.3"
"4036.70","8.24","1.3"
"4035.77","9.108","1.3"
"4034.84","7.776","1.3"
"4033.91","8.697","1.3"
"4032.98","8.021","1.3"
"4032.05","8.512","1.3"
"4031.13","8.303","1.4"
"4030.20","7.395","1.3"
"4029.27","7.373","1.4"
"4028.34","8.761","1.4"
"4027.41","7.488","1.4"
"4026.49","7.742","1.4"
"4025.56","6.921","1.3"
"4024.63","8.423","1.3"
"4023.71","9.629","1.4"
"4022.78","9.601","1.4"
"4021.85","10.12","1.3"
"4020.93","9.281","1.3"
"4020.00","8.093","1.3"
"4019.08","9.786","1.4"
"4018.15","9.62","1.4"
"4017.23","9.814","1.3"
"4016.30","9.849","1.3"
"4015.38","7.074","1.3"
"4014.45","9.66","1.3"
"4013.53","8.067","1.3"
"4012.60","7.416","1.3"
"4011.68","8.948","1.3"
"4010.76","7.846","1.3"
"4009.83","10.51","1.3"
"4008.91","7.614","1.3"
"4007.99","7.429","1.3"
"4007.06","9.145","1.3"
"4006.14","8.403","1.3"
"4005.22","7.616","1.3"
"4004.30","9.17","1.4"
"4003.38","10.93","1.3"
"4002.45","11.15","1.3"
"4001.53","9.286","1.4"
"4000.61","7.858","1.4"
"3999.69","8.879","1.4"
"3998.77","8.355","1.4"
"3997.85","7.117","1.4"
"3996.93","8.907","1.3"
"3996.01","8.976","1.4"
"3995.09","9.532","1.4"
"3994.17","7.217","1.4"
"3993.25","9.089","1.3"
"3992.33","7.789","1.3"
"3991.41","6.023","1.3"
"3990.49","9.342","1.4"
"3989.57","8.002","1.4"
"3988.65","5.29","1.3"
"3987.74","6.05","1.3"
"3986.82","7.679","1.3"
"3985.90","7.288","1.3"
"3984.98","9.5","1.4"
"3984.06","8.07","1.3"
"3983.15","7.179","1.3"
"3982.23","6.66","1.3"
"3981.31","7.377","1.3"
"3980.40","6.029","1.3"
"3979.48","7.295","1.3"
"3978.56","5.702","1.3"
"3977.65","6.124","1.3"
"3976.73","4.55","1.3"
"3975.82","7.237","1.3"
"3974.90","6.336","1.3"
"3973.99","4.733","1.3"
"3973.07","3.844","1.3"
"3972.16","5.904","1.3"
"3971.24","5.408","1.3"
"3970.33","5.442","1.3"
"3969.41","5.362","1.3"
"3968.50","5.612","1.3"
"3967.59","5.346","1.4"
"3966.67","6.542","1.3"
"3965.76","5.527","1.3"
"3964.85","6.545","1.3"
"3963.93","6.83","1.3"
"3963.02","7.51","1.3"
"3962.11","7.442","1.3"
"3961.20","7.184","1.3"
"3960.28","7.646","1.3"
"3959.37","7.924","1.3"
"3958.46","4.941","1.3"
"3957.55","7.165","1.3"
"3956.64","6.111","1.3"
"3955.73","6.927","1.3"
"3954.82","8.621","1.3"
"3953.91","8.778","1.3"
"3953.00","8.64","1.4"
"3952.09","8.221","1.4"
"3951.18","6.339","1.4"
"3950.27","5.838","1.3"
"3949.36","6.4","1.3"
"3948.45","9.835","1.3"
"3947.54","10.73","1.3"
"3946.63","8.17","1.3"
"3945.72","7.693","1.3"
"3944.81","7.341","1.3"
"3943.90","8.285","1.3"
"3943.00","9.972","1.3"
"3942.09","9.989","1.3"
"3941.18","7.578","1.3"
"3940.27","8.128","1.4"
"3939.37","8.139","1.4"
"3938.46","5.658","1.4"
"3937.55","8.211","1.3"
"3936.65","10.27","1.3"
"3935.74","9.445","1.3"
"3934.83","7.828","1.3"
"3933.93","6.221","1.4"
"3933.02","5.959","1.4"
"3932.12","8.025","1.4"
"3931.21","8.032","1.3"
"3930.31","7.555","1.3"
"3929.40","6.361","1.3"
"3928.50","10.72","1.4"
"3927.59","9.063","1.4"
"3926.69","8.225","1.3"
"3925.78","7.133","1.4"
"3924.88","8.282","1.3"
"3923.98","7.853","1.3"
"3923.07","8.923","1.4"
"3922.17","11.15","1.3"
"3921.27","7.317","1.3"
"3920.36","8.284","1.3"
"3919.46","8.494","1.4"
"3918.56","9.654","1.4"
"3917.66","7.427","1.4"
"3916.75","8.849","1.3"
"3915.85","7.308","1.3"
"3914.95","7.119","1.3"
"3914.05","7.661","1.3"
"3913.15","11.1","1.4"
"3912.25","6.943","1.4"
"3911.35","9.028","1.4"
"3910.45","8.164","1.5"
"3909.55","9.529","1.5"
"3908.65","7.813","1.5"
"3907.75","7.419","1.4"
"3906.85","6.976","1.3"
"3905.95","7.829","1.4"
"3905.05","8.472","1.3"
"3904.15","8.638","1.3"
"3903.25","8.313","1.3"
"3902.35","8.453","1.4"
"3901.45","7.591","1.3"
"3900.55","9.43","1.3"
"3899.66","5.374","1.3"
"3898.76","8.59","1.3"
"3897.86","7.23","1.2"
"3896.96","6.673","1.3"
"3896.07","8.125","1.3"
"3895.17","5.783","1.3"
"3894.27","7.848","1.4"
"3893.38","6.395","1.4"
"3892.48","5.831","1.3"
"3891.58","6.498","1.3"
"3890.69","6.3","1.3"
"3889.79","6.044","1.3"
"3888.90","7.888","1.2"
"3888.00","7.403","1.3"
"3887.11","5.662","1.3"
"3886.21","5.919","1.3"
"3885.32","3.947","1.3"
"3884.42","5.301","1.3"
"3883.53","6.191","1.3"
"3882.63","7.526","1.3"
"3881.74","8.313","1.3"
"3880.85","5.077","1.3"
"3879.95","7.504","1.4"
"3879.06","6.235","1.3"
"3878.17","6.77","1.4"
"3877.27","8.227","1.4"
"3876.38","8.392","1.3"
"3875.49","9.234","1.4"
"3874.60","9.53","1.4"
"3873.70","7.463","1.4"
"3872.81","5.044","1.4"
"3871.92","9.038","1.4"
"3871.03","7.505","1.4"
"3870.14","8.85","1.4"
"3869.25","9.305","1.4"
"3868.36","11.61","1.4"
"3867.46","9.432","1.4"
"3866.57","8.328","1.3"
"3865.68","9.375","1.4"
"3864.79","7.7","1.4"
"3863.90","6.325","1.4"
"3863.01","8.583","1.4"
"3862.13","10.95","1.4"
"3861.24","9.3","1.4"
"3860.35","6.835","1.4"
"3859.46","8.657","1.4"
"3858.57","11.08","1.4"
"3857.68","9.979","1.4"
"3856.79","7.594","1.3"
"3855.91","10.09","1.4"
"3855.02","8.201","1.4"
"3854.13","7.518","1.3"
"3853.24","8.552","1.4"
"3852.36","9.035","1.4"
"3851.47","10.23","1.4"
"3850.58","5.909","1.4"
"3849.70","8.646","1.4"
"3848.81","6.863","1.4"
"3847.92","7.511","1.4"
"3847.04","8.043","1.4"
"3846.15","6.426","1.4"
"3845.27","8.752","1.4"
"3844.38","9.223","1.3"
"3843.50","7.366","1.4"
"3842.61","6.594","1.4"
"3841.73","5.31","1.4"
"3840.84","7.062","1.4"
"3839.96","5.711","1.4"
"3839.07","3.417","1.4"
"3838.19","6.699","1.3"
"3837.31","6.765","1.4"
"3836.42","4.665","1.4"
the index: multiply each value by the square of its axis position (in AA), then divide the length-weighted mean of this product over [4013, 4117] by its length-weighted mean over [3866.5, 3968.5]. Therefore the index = 1.12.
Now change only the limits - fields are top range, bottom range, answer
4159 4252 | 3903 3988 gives 1.21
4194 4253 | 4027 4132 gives 1.08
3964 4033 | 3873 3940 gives 1.06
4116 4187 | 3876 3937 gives 1.19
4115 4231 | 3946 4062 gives 1.10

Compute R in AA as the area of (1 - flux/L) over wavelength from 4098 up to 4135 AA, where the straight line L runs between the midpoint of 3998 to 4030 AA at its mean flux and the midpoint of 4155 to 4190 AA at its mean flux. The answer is 4.3 AA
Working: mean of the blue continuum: 8.73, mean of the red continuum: 8.16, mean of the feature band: 7.39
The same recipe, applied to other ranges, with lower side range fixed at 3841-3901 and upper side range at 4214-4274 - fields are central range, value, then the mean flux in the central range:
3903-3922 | -1.37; 8.25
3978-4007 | -1.23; 8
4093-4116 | 2.27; 6.9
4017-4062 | -4.73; 8.47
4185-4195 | 0.06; 7.59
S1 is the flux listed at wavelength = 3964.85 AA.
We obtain 6.545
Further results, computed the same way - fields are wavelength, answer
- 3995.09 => 9.532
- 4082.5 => 9.067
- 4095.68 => 7.053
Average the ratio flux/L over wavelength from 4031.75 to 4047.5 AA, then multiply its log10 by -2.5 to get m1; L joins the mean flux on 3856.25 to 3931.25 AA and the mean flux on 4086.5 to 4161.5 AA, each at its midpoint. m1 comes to -0.13 mag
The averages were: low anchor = 7.91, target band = 8.71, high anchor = 7.63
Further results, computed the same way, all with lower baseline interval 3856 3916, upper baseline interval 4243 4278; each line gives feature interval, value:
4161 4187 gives -0.103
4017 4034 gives -0.129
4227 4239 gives -0.129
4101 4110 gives 0.199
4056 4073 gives -0.082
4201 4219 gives -0.064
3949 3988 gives 0.158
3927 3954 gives -0.052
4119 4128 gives -0.085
